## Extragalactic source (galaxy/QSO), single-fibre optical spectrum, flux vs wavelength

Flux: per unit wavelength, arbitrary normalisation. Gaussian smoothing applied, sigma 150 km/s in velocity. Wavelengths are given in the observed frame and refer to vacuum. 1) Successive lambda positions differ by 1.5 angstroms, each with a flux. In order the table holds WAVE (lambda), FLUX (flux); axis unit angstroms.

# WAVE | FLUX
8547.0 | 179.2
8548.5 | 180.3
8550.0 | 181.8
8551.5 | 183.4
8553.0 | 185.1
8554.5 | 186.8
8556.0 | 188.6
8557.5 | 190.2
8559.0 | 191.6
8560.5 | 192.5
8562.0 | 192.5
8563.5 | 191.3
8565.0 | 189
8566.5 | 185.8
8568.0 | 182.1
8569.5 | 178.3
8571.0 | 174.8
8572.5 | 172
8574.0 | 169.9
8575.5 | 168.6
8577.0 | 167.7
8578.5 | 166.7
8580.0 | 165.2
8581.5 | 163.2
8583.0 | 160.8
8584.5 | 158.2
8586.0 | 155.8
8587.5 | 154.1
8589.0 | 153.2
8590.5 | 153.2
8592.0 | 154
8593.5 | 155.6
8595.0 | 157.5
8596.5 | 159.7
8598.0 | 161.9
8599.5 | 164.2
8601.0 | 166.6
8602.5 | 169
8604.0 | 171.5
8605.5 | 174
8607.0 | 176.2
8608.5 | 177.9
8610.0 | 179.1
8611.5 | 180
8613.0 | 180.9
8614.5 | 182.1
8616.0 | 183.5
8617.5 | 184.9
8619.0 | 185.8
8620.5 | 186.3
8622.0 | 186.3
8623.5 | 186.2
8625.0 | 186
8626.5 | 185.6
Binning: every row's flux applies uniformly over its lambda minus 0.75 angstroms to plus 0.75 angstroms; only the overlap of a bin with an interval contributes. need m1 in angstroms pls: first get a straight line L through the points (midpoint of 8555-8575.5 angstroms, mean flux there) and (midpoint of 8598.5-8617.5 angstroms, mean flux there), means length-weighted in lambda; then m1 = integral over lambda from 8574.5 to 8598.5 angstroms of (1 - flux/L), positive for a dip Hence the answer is 2.67 angstroms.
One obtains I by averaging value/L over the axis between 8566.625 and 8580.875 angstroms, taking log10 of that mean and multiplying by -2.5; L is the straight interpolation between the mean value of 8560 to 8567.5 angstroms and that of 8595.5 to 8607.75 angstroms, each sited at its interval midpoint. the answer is 0.07 mag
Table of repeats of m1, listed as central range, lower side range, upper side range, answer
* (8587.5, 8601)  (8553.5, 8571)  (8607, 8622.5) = 1.95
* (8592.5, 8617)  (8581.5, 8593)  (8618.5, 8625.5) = 0.02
